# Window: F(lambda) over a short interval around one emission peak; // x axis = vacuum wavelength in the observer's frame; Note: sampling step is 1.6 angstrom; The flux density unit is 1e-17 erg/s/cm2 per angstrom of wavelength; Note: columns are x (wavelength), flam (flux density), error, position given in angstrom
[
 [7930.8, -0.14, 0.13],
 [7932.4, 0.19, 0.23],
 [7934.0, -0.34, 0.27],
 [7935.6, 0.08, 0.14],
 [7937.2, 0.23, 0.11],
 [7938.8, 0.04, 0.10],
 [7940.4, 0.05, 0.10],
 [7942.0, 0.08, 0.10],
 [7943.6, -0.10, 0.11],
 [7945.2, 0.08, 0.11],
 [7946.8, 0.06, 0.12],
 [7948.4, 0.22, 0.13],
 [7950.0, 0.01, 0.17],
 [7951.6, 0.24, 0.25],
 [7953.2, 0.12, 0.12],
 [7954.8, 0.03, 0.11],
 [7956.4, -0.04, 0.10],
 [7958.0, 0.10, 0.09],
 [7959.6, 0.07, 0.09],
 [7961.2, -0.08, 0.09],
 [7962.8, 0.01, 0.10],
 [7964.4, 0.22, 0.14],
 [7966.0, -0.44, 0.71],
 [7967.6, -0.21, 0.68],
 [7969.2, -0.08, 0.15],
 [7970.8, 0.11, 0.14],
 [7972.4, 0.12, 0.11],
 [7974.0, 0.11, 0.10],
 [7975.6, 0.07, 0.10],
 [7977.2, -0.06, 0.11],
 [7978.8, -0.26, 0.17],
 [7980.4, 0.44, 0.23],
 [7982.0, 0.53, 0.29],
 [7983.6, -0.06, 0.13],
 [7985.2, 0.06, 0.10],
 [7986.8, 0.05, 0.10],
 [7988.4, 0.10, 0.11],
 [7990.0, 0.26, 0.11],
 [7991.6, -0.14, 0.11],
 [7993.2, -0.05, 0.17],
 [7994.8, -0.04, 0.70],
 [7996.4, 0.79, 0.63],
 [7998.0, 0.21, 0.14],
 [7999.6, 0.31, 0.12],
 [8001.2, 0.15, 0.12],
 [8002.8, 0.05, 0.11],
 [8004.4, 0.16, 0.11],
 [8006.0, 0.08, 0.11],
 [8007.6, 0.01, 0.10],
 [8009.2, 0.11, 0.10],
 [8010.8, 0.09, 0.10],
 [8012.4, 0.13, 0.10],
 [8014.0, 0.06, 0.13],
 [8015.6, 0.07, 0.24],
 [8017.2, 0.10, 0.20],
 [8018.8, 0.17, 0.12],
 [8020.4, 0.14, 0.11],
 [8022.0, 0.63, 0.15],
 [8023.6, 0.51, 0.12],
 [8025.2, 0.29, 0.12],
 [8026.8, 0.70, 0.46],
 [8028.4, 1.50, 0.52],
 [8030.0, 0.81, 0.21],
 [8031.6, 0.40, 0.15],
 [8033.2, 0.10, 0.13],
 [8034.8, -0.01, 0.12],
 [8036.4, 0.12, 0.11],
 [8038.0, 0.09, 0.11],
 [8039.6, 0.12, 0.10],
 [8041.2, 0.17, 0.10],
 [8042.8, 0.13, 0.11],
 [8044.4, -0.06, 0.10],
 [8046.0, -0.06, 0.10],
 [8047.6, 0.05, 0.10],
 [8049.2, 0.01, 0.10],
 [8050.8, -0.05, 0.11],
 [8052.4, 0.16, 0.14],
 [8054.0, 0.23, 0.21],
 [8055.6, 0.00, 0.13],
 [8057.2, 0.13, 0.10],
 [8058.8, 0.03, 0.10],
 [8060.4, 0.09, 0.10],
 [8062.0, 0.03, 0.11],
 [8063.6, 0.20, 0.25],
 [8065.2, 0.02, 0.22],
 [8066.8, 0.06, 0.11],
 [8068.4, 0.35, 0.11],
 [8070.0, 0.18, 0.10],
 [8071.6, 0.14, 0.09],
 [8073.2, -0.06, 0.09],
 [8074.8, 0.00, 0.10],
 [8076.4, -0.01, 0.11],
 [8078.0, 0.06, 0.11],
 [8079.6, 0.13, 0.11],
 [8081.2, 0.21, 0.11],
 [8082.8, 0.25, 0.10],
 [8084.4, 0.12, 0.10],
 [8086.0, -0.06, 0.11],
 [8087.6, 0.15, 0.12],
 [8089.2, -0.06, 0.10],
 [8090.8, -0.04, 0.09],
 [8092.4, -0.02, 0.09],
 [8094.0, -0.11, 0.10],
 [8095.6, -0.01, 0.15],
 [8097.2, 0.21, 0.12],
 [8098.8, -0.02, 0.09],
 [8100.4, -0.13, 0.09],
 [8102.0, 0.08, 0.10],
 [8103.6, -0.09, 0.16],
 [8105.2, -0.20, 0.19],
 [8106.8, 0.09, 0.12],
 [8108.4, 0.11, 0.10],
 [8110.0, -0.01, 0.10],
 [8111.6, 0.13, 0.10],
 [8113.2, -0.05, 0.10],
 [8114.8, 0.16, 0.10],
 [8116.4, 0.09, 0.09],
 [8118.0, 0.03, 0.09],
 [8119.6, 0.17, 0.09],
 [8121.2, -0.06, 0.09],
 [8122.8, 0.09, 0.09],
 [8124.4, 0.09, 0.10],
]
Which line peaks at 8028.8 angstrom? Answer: [O II] 3727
